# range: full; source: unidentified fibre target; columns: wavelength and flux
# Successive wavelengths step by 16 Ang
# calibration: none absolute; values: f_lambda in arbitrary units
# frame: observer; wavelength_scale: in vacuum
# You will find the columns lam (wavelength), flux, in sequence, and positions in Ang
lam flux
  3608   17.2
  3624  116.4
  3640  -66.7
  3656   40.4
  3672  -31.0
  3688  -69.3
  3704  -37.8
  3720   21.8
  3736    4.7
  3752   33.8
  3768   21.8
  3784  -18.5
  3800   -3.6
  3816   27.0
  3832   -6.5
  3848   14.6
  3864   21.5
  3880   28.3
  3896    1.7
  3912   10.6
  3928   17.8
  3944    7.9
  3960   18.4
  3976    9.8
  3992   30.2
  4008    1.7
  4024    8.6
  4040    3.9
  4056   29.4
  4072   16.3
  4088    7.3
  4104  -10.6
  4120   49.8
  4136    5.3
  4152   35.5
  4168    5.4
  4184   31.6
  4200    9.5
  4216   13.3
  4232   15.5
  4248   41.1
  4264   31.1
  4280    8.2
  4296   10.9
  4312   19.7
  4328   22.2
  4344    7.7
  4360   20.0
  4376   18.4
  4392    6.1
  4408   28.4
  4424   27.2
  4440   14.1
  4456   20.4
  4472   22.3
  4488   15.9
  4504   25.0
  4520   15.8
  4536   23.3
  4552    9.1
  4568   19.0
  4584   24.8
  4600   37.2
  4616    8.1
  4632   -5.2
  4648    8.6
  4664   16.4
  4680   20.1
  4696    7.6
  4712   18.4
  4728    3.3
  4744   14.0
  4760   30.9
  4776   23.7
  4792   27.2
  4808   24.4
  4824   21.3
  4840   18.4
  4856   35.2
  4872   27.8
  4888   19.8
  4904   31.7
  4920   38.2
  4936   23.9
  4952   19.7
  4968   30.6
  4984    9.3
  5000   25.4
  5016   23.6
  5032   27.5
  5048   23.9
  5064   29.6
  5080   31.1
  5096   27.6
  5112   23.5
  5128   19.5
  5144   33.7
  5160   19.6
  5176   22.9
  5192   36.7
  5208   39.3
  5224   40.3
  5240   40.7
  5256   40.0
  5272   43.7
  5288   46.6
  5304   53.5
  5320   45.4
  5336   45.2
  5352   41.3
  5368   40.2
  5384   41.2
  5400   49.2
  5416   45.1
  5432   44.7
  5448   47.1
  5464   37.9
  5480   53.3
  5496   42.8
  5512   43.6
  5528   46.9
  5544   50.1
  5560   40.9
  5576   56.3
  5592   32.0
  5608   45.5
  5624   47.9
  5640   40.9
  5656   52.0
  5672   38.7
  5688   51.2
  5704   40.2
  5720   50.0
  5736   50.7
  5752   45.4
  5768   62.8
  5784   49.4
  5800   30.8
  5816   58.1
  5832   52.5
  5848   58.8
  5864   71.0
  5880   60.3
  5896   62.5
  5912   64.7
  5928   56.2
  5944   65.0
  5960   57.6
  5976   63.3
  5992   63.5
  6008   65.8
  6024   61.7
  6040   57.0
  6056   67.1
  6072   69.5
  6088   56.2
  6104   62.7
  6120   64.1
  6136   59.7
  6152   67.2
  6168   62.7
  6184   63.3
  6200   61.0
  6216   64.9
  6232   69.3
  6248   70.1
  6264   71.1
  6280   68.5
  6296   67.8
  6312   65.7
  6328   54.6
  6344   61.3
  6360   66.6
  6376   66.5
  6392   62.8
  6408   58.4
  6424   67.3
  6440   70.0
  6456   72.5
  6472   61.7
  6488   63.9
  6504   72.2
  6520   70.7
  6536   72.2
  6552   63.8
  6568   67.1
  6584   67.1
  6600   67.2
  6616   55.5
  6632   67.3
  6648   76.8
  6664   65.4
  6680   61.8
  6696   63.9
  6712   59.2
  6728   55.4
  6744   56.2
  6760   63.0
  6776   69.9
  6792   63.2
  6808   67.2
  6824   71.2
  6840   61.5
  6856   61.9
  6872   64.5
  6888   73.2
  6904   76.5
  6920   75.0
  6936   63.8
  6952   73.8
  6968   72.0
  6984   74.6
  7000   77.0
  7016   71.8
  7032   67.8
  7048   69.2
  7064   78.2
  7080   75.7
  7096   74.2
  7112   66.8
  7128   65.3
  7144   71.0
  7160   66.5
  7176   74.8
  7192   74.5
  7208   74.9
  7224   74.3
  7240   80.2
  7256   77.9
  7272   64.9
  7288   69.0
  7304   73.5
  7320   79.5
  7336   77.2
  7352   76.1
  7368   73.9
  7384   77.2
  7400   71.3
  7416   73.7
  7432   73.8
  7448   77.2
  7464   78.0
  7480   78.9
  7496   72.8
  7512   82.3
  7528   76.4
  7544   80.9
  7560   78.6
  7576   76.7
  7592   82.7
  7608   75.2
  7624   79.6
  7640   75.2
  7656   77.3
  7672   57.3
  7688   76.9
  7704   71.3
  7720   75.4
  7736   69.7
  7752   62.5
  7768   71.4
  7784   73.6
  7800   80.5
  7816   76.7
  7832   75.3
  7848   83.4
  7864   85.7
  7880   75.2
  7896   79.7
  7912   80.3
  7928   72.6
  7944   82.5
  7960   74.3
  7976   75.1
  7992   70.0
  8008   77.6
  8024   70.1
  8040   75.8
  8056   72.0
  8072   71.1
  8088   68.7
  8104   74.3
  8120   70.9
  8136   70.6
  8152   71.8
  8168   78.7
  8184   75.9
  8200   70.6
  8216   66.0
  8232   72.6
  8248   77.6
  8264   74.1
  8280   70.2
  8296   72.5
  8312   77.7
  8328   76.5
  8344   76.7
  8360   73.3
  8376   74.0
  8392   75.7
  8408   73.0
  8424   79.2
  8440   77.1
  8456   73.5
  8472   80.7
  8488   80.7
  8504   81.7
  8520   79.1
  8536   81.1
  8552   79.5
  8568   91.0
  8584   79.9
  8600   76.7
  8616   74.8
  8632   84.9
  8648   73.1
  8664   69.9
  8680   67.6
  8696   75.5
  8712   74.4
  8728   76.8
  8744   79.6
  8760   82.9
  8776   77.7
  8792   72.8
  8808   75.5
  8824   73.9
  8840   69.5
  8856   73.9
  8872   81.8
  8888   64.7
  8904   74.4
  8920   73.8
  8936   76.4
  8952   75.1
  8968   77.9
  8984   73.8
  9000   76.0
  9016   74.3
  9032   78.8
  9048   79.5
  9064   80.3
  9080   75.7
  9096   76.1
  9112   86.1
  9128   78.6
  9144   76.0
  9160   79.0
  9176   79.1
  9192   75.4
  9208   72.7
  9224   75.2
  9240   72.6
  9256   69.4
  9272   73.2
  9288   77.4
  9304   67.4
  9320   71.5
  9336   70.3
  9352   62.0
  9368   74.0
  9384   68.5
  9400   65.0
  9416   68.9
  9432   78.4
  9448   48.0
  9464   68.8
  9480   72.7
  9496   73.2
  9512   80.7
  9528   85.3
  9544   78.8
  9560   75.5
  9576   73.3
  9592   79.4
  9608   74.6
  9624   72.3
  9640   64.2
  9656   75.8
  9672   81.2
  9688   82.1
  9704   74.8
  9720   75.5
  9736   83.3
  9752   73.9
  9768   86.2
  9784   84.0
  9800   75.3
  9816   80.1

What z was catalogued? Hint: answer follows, 0.301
